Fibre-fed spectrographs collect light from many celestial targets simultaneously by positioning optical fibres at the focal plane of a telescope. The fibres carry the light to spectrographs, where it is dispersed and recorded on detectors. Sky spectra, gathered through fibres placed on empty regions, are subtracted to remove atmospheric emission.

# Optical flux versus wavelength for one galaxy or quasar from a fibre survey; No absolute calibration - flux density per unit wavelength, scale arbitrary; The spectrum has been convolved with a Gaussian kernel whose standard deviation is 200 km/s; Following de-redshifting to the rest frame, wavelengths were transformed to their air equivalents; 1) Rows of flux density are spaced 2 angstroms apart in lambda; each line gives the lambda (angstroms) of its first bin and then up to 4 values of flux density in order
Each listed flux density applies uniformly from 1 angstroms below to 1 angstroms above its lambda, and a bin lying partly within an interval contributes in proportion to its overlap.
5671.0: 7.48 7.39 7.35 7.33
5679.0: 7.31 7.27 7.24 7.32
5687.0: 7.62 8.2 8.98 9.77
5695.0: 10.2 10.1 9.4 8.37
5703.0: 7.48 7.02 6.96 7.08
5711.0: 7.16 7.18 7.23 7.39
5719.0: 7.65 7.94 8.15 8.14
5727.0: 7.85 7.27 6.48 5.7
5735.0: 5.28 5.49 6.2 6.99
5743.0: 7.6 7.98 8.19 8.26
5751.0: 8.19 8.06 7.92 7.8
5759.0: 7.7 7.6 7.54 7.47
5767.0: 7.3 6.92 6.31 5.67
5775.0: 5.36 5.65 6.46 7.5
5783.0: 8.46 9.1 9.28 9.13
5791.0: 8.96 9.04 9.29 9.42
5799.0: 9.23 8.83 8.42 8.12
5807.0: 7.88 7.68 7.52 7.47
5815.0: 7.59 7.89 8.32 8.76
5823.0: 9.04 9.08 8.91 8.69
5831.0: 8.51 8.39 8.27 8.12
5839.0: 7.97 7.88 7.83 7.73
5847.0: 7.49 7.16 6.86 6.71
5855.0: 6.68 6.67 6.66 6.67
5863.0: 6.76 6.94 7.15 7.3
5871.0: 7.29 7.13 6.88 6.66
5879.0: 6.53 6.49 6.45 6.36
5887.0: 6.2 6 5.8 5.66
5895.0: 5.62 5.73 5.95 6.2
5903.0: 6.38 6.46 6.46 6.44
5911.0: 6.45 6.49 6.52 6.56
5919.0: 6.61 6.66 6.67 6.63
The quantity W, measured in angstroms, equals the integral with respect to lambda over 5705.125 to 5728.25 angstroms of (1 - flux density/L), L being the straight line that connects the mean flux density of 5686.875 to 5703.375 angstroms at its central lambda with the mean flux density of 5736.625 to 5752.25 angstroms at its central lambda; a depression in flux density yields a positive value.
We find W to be 2.3 angstroms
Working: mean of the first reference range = 9.02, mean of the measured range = 7.5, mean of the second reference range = 7.45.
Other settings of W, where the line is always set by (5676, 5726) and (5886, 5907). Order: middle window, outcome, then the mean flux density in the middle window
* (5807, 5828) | -4.4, 8.21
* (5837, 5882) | -4.9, 7.09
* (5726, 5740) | 2.4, 6.32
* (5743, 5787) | -0.8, 7.45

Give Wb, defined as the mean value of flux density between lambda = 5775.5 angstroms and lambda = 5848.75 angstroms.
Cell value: 8.24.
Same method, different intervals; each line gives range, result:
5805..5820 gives 7.79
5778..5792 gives 8.41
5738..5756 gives 7.71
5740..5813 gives 7.85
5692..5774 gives 7.54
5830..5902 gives 6.91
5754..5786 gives 7.17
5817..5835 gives 8.64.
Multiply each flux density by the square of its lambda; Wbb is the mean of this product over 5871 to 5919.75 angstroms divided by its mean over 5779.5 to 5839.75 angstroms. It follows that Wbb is 0.8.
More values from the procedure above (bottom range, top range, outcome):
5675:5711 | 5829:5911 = 0.91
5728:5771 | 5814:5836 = 1.21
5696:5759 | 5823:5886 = 1.03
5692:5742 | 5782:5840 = 1.17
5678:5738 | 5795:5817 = 1.12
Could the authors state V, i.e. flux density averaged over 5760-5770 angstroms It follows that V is 7.37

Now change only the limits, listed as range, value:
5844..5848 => 7.61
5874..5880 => 6.69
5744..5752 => 8.15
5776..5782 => 6.54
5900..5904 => 6.29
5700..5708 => 7.46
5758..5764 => 7.61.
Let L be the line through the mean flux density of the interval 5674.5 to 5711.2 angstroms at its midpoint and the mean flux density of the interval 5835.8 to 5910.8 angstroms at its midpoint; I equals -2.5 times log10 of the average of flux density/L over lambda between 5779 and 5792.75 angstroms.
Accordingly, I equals -0.167 mag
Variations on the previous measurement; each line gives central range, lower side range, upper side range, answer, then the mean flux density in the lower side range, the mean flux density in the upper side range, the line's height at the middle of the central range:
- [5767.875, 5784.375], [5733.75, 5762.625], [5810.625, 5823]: 0.158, 7.36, 8.04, 7.64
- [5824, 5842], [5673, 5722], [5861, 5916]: -0.221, 7.89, 6.46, 6.87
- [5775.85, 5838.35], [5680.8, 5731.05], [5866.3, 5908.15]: -0.179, 7.94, 6.41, 7.09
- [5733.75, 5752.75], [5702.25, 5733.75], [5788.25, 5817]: 0.074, 7.3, 8.44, 7.64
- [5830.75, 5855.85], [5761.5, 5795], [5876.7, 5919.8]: -0.116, 7.56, 6.27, 6.86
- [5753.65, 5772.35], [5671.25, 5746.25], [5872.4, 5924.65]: -0.022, 7.57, 6.36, 7.22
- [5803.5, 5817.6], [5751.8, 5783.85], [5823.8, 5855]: -0.022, 7.11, 7.94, 7.6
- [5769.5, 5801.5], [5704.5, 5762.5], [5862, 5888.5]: -0.120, 7.33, 6.77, 7.12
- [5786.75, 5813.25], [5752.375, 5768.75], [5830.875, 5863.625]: -0.144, 7.63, 7.41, 7.53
